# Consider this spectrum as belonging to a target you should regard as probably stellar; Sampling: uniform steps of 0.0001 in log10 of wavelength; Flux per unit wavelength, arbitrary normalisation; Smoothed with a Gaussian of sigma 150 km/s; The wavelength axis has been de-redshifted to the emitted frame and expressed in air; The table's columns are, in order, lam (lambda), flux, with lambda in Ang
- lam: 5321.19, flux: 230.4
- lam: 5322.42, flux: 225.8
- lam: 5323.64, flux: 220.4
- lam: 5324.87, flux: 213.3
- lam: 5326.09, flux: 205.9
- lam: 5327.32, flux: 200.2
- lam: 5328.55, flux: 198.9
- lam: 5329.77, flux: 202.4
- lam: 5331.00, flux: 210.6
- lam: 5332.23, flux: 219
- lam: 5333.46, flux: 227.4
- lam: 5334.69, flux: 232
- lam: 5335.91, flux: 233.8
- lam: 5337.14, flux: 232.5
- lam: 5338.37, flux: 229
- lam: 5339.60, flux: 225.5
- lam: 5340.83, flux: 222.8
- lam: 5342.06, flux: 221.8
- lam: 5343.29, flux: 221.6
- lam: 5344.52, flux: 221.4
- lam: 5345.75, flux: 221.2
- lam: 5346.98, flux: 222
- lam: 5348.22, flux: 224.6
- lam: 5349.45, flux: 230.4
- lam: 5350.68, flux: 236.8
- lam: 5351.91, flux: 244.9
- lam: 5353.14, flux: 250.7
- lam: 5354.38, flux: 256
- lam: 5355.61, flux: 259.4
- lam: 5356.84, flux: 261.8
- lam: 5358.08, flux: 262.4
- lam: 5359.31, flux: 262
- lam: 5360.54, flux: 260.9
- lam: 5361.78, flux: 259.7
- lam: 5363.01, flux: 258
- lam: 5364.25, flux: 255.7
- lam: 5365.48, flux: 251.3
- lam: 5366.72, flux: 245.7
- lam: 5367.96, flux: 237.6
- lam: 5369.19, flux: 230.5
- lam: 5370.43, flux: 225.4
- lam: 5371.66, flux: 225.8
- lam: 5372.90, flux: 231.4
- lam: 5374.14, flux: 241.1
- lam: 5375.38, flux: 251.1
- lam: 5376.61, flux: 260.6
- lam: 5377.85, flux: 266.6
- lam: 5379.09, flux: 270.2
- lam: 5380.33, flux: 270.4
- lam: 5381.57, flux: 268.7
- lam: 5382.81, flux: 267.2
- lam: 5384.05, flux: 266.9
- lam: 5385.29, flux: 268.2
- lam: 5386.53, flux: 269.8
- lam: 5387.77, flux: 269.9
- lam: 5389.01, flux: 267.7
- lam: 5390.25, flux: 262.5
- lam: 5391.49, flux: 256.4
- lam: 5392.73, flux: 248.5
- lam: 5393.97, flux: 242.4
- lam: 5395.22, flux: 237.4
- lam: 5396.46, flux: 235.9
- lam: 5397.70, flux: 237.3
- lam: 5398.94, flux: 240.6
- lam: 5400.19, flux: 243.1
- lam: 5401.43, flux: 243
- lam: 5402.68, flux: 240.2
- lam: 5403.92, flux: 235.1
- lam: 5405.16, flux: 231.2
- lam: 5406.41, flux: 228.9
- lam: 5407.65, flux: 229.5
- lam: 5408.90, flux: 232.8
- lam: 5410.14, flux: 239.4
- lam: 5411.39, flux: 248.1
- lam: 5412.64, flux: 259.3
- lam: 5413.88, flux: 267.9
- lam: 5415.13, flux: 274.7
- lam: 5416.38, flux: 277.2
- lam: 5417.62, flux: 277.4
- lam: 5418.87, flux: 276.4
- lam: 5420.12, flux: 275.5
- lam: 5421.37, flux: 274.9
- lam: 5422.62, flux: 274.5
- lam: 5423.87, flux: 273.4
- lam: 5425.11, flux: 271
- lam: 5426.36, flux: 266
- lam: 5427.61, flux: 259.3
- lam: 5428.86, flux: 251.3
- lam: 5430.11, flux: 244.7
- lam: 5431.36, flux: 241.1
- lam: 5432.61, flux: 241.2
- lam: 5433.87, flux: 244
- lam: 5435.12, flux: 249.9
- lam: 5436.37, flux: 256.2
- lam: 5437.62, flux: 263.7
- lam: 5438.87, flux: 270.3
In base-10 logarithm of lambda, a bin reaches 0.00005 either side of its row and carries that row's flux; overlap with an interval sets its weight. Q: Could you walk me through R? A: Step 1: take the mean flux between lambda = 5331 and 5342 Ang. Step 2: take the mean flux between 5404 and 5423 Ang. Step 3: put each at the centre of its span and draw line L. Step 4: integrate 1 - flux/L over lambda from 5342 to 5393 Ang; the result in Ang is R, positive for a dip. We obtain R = -2.4 Ang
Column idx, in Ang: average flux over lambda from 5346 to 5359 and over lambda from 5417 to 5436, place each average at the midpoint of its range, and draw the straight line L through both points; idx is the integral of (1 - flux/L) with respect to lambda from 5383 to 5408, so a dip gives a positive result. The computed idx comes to 0.6 Ang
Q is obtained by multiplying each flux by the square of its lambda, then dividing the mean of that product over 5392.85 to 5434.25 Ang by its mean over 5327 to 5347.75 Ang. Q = 1.2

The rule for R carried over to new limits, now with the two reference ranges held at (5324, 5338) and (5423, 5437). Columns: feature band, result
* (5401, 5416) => 0.11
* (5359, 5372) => -0.96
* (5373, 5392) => -2.14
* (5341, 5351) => -0.11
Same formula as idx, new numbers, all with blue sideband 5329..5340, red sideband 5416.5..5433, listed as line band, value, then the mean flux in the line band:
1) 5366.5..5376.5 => 0.1 Ang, 237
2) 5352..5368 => -1.4 Ang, 256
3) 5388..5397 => -0.1 Ang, 251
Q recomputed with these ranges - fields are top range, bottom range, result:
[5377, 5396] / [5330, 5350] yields 1.19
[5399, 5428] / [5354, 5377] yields 1.05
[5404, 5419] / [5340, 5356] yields 1.11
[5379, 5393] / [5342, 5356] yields 1.15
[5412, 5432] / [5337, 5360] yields 1.15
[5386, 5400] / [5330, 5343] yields 1.14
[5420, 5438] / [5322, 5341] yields 1.23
